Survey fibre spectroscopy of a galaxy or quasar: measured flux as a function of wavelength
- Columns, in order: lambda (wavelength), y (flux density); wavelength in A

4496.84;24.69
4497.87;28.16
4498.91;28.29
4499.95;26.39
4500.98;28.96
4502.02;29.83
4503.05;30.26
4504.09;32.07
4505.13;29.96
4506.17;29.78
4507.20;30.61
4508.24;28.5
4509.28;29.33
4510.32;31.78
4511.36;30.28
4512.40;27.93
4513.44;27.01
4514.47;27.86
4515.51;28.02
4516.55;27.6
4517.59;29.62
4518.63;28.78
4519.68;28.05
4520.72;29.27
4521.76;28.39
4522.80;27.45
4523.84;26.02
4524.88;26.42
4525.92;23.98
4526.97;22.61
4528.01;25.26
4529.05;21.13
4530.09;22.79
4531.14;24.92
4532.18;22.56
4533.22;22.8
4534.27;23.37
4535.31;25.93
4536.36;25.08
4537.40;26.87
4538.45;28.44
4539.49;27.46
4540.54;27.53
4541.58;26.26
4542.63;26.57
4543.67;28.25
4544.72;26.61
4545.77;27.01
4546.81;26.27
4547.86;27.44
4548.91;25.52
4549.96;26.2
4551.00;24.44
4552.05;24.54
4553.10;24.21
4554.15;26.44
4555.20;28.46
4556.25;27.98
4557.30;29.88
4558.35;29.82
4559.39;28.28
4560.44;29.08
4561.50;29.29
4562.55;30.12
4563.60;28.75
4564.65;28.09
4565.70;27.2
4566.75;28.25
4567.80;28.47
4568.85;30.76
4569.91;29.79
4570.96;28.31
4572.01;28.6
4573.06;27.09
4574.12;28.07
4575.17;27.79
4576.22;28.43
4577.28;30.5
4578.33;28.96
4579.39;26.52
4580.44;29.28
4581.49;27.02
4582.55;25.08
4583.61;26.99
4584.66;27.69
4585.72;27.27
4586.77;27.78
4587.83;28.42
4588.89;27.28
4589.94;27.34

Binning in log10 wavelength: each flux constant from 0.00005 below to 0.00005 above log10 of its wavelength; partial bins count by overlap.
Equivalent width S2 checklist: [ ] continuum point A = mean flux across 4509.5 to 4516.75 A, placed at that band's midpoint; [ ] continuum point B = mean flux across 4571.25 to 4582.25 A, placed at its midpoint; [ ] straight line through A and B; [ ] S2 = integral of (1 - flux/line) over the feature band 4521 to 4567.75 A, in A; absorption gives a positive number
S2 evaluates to 3.2 A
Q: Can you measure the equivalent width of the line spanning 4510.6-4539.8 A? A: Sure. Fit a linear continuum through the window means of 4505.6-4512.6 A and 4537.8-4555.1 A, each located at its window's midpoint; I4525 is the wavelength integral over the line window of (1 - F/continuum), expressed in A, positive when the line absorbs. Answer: 2.15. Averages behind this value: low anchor 29.8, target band 26.3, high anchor 26.5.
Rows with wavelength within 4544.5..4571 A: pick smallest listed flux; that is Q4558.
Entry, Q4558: 24.21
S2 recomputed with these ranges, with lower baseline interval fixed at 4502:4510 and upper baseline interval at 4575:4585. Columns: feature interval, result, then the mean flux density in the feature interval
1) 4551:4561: 0.38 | 27.4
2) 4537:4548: 0.70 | 27.1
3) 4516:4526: 0.65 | 27.7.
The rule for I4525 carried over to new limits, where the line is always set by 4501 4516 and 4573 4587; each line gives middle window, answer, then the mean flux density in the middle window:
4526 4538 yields 2.1 A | 24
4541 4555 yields 1.2 A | 26.2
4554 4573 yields -0.4 A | 28.8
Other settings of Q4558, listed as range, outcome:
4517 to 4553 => 21.13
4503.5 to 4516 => 27.01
